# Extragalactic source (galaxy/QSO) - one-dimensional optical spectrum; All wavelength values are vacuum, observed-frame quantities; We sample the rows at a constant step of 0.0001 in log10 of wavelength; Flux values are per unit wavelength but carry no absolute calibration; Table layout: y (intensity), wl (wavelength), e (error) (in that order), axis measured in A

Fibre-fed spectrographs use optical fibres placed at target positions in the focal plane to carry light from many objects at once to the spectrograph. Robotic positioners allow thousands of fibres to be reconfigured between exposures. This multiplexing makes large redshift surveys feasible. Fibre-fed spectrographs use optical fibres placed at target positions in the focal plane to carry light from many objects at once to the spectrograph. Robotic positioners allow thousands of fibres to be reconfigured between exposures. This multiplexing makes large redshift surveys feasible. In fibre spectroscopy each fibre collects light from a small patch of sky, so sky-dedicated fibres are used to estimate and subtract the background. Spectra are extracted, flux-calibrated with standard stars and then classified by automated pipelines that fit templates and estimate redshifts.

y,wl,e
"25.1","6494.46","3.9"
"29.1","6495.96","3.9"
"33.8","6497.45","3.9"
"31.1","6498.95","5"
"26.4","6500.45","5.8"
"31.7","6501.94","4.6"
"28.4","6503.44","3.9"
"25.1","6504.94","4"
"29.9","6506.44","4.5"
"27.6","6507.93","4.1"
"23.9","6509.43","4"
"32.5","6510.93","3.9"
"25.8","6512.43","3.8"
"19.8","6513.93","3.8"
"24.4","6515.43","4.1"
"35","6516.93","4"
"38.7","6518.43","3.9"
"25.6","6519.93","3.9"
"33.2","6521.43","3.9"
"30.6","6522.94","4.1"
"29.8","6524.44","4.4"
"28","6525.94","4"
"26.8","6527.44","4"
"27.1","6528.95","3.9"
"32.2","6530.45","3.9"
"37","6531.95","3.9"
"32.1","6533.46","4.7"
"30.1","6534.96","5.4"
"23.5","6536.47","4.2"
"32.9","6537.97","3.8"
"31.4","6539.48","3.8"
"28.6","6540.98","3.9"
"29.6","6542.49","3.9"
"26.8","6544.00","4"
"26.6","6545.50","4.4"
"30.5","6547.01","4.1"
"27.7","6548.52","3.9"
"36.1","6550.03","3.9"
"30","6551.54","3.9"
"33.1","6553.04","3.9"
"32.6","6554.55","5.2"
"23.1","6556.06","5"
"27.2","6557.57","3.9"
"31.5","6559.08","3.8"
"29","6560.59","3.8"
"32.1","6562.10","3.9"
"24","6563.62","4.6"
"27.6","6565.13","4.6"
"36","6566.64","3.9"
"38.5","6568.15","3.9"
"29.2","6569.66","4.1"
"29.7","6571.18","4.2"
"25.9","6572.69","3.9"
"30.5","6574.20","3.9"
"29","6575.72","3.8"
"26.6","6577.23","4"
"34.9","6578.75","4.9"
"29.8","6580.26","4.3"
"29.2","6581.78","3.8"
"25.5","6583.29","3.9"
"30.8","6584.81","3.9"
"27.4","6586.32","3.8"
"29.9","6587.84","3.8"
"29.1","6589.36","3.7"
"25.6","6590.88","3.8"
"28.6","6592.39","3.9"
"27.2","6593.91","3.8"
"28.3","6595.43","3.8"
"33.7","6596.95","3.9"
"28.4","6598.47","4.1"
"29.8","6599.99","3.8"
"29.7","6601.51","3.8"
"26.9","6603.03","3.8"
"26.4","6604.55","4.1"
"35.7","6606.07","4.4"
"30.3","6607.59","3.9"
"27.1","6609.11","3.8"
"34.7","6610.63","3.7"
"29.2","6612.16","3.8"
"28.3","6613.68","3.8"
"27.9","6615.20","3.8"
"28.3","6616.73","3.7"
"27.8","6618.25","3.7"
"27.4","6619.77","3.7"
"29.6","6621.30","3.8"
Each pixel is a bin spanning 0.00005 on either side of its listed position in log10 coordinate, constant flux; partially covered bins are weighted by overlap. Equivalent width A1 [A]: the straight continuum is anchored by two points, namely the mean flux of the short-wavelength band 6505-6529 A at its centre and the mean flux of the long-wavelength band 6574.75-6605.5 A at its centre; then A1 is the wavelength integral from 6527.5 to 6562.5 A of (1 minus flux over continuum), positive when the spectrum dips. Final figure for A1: -1.5 A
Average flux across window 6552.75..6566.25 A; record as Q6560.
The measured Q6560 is 28.9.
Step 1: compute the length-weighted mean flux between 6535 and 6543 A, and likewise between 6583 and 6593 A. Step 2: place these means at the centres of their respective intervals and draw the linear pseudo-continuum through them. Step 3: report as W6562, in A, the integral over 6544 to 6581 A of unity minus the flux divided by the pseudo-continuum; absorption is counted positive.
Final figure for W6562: -1.6 A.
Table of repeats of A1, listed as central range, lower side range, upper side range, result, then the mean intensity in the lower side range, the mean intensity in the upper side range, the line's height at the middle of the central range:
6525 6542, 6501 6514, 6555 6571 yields -0.8 A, 27.6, 29.9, 28.6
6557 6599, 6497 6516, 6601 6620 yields -1.1 A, 27.7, 29.3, 28.8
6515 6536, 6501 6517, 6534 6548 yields -1.9 A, 27.3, 28.9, 28.1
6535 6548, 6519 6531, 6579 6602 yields 0.2 A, 29.3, 29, 29.2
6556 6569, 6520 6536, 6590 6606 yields -0.3 A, 30.3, 28.8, 29.6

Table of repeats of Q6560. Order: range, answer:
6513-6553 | 29.8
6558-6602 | 29.5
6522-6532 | 29.8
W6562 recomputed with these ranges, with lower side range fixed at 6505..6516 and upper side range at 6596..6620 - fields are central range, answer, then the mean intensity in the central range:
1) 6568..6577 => -0.4 A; 29.7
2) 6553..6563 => -0.6 A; 29.5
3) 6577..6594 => -0.1 A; 28.8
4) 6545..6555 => -1.2 A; 31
